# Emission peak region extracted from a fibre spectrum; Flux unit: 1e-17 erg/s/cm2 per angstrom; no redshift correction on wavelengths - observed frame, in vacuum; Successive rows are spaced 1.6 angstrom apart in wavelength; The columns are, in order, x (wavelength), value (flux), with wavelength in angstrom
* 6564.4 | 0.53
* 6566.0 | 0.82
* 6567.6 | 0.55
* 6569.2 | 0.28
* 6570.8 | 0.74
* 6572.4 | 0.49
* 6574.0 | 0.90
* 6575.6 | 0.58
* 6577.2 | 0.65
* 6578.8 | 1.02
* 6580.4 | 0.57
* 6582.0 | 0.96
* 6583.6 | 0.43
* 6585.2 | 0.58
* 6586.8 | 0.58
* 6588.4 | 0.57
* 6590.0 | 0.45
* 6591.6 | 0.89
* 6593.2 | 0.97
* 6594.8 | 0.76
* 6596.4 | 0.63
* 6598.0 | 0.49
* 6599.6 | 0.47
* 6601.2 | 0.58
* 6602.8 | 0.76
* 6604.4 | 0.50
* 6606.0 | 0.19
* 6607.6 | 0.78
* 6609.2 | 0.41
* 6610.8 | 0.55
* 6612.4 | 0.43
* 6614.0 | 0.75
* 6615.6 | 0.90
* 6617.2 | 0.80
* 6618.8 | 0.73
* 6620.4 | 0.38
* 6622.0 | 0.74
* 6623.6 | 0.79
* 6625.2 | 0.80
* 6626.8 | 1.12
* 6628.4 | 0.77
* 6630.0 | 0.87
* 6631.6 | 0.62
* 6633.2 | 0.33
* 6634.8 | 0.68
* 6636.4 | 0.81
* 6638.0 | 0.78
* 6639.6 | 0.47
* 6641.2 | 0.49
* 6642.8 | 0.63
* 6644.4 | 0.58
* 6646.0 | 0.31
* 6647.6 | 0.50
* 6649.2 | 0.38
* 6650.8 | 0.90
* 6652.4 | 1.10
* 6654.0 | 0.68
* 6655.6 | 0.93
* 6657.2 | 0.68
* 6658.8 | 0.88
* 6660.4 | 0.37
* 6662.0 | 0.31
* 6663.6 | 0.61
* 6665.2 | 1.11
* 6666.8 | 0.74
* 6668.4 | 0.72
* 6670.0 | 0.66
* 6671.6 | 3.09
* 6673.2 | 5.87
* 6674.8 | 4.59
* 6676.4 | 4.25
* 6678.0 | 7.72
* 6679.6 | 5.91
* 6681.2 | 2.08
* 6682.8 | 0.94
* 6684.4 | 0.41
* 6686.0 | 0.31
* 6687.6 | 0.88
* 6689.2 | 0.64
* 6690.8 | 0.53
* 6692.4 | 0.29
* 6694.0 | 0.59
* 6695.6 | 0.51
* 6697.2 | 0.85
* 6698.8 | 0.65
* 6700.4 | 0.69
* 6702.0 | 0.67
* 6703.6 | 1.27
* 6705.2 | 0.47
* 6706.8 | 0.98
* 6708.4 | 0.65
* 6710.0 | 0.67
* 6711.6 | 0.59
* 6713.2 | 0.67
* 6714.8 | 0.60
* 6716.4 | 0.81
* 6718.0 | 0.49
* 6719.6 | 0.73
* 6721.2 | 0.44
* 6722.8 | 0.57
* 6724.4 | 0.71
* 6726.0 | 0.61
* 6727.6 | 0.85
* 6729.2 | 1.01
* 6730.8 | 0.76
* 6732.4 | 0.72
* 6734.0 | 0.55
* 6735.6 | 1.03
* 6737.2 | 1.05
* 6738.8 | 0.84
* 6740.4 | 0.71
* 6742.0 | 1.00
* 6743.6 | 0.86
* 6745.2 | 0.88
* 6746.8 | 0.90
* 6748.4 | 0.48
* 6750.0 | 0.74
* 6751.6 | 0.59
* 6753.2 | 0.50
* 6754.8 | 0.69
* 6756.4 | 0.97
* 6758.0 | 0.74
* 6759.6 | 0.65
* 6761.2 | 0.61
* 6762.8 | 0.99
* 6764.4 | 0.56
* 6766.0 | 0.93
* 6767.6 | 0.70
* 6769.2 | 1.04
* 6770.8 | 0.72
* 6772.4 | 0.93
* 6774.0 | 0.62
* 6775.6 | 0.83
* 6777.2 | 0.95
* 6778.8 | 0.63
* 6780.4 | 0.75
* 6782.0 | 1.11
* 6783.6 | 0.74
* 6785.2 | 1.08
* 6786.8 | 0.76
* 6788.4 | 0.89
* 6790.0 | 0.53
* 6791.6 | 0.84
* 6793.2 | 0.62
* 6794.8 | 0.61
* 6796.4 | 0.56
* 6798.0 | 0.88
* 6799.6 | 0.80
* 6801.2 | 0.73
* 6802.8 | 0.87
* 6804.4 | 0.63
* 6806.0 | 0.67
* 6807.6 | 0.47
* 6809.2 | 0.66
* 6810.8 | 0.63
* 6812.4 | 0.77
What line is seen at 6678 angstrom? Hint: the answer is [O II] 3727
